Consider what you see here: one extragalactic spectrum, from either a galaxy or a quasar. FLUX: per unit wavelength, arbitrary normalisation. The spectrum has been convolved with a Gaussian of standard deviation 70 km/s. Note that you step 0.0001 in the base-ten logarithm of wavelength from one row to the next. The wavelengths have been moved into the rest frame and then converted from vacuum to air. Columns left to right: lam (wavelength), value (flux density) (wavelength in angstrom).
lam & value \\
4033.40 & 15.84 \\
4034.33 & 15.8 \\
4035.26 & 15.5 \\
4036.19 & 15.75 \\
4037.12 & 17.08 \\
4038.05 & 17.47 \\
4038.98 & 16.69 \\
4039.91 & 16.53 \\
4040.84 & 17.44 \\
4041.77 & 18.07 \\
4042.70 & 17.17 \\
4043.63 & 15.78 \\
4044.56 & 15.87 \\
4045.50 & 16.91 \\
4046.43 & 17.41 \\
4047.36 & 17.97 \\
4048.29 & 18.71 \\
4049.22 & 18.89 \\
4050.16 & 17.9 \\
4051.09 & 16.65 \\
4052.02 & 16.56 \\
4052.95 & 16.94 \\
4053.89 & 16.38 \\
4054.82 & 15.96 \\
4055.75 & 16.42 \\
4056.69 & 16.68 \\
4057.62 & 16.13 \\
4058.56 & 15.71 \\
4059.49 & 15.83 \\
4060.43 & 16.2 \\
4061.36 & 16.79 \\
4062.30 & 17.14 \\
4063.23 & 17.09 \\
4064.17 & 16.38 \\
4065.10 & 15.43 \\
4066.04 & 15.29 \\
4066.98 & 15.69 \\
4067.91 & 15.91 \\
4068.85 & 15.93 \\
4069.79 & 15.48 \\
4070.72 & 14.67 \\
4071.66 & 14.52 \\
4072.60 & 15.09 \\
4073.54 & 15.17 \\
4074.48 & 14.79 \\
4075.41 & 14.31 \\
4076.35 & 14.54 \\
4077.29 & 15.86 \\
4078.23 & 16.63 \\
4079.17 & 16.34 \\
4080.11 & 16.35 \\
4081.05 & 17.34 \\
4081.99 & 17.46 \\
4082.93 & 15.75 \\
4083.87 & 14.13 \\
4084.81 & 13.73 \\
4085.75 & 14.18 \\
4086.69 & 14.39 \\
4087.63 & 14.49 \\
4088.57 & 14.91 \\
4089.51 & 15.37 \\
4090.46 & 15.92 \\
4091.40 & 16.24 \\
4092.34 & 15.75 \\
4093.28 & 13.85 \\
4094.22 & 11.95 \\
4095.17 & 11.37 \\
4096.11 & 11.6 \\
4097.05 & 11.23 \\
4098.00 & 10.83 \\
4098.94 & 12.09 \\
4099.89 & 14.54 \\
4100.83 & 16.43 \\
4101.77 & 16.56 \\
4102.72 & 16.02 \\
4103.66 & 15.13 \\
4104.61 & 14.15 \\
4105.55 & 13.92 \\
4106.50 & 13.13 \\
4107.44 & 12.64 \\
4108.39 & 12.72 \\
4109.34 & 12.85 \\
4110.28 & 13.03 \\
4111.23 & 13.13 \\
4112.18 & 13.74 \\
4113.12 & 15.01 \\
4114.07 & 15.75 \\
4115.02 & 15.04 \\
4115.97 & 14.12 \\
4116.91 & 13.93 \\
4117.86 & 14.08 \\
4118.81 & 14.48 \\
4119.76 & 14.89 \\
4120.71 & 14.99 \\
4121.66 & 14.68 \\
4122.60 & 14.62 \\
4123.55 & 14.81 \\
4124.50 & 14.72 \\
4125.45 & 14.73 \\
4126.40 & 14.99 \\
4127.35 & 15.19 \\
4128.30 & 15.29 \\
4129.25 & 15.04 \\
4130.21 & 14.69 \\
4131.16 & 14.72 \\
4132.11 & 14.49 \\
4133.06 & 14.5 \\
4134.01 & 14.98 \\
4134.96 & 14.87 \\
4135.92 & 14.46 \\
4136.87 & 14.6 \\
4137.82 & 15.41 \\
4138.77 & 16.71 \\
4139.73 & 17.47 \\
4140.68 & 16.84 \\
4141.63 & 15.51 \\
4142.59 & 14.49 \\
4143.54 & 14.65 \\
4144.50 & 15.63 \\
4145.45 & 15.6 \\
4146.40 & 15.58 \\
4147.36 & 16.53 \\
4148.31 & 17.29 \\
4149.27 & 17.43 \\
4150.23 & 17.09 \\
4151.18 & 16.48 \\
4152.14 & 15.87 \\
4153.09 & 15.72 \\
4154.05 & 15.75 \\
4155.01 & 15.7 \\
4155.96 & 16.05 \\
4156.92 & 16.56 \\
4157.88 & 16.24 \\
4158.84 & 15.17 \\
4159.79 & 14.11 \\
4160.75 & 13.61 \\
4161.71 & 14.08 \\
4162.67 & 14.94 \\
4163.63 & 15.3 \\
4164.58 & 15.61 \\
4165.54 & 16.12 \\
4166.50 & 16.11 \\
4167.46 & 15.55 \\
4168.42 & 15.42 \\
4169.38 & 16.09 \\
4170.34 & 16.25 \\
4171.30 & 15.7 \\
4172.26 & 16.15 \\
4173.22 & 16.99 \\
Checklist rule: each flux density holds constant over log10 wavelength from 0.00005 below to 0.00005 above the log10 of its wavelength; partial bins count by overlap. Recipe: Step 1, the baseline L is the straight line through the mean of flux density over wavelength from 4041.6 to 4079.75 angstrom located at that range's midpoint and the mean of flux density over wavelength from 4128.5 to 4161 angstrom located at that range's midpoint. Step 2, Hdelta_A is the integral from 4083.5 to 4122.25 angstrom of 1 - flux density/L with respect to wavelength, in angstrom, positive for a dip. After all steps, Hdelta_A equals 4.5 angstrom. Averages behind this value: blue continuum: 16.3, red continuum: 15.6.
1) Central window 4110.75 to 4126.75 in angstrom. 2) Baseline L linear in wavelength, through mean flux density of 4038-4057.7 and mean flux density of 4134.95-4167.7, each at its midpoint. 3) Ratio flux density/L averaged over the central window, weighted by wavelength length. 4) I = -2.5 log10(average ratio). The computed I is 0.11 mag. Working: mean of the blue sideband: 17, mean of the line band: 14.6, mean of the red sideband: 15.7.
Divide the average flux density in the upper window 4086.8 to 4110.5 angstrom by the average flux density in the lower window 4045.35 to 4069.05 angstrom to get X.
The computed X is 0.83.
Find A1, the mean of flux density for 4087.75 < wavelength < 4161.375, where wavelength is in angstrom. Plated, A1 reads 14.8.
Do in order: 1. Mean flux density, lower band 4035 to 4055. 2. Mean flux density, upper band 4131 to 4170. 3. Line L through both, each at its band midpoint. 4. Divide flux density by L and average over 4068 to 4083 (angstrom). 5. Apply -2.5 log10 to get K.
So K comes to 0.07 mag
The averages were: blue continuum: 17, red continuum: 15.6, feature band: 15.6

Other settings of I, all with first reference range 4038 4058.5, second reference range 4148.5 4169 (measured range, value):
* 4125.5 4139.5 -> 0.07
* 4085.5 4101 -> 0.19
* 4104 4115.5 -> 0.18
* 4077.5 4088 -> 0.07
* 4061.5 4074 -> 0.07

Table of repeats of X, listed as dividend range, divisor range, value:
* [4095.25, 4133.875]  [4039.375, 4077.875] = 0.87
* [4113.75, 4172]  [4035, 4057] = 0.91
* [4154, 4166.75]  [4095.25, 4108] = 1.13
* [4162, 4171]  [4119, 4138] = 1.06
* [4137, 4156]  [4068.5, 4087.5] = 1.05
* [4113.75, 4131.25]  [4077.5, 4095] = 0.97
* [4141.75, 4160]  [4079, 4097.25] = 1.09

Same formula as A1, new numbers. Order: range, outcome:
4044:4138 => 15.1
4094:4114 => 13.5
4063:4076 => 15.4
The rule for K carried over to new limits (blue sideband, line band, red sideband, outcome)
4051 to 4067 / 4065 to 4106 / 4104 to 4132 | 0.044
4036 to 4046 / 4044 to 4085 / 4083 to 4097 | -0.045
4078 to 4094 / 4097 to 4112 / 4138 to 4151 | 0.143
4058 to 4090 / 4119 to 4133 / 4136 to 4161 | 0.066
